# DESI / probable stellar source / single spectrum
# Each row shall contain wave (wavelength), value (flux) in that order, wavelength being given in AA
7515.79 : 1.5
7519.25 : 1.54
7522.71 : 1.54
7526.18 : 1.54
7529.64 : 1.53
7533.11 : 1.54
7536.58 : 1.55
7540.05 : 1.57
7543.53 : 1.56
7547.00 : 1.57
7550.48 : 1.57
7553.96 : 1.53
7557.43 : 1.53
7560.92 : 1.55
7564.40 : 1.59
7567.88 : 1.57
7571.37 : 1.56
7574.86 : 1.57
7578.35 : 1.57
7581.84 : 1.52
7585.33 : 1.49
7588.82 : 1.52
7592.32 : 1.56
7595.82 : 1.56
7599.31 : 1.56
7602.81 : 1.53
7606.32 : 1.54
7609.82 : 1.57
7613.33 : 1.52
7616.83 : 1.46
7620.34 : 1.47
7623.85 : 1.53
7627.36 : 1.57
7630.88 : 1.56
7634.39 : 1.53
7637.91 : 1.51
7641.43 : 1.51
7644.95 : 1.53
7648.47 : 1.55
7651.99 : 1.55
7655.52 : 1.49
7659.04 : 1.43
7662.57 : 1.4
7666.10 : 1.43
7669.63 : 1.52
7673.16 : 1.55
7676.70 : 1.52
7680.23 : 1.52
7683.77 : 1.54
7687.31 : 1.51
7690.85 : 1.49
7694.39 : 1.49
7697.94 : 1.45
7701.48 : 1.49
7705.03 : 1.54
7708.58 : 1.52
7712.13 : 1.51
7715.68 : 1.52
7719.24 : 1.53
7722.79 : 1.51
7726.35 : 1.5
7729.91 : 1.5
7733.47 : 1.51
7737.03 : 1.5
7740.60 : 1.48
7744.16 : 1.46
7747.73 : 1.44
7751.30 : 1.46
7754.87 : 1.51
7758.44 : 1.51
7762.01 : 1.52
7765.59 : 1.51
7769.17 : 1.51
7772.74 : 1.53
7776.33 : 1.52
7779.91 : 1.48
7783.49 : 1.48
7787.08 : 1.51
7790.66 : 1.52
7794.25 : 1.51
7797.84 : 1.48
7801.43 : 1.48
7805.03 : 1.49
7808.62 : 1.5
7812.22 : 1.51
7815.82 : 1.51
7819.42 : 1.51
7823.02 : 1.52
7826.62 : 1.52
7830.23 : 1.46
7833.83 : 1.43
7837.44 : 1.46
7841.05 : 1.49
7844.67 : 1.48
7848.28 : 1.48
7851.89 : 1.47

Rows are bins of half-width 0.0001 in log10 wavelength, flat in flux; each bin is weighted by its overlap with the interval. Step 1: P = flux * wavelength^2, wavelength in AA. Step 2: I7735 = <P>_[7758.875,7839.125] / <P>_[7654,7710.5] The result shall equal 1.0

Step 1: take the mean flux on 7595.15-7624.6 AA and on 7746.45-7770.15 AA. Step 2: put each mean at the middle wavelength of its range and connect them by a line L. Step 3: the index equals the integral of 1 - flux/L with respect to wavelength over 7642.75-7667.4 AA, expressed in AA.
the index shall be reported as 0.5 AA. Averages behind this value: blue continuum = 1.53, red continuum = 1.49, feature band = 1.48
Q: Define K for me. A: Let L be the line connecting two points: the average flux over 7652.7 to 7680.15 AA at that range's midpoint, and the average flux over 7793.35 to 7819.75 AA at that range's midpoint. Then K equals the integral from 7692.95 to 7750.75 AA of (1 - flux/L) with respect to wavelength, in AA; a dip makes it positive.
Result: -0.3 AA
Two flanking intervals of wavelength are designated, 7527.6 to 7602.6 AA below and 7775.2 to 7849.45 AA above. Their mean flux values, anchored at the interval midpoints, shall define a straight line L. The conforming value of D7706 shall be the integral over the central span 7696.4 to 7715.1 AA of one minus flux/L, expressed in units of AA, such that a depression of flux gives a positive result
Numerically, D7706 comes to 0.2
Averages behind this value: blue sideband 1.55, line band 1.5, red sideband 1.49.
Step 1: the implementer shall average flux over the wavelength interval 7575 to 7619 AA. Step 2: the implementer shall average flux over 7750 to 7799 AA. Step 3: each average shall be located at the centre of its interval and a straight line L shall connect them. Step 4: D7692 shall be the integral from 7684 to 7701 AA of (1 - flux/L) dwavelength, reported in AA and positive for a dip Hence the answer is 0.3 AA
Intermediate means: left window 1.53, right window 1.5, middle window 1.49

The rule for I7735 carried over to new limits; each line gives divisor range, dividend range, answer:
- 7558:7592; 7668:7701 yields 1.00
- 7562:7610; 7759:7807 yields 1.02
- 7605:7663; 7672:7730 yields 1.01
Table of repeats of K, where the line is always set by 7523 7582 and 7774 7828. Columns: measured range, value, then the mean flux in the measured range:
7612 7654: 0.4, 1.52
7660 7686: 0.6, 1.5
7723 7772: 0.6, 1.49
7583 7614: 0.1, 1.54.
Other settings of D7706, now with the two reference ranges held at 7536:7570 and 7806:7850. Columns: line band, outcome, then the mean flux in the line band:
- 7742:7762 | 0.4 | 1.48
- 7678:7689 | 0.0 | 1.52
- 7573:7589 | 0.2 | 1.54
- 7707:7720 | 0.0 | 1.52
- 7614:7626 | 0.4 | 1.49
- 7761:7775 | -0.1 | 1.52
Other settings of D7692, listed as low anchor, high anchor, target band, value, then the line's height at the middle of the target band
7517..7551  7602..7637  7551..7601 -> -0.3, 1.54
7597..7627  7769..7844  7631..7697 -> 0.6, 1.52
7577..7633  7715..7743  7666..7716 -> 0.1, 1.51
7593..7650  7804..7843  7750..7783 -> -0.1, 1.5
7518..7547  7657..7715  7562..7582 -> -0.4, 1.53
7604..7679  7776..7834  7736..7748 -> 0.2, 1.5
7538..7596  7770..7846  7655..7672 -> 0.8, 1.53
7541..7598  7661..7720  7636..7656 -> -0.1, 1.52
